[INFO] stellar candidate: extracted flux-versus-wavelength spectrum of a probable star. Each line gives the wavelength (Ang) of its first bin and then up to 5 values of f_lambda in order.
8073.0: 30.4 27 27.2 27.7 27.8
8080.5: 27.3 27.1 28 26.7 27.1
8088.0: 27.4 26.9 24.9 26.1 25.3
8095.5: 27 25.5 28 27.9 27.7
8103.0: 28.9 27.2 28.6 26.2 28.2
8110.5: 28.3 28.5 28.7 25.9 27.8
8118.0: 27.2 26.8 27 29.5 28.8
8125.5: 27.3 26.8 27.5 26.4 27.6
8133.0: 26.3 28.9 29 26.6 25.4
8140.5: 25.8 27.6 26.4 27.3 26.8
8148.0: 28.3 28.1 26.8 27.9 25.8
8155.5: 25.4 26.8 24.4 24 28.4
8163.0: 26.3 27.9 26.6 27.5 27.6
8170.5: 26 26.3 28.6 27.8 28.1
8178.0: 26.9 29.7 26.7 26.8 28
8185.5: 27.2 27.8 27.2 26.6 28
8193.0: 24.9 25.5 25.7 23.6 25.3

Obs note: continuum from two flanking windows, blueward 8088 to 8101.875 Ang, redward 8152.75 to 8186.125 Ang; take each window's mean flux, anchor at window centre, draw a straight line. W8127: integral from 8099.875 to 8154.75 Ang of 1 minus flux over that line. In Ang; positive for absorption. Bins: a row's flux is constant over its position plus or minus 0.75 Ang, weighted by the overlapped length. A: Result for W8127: -1.42 Ang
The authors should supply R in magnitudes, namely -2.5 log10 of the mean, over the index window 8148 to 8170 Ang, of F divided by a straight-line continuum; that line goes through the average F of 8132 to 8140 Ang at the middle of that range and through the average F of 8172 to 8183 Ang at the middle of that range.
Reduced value 0.031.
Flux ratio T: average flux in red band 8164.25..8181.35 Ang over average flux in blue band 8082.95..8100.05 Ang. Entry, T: 1.03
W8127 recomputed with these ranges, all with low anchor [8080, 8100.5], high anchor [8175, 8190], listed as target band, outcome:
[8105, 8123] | -0.5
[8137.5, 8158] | 0.4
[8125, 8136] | -0.1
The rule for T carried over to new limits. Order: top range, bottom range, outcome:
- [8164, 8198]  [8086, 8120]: 0.99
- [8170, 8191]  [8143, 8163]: 1.03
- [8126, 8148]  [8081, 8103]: 1.01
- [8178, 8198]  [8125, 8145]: 0.99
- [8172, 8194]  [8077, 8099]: 1.02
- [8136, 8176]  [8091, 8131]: 0.98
